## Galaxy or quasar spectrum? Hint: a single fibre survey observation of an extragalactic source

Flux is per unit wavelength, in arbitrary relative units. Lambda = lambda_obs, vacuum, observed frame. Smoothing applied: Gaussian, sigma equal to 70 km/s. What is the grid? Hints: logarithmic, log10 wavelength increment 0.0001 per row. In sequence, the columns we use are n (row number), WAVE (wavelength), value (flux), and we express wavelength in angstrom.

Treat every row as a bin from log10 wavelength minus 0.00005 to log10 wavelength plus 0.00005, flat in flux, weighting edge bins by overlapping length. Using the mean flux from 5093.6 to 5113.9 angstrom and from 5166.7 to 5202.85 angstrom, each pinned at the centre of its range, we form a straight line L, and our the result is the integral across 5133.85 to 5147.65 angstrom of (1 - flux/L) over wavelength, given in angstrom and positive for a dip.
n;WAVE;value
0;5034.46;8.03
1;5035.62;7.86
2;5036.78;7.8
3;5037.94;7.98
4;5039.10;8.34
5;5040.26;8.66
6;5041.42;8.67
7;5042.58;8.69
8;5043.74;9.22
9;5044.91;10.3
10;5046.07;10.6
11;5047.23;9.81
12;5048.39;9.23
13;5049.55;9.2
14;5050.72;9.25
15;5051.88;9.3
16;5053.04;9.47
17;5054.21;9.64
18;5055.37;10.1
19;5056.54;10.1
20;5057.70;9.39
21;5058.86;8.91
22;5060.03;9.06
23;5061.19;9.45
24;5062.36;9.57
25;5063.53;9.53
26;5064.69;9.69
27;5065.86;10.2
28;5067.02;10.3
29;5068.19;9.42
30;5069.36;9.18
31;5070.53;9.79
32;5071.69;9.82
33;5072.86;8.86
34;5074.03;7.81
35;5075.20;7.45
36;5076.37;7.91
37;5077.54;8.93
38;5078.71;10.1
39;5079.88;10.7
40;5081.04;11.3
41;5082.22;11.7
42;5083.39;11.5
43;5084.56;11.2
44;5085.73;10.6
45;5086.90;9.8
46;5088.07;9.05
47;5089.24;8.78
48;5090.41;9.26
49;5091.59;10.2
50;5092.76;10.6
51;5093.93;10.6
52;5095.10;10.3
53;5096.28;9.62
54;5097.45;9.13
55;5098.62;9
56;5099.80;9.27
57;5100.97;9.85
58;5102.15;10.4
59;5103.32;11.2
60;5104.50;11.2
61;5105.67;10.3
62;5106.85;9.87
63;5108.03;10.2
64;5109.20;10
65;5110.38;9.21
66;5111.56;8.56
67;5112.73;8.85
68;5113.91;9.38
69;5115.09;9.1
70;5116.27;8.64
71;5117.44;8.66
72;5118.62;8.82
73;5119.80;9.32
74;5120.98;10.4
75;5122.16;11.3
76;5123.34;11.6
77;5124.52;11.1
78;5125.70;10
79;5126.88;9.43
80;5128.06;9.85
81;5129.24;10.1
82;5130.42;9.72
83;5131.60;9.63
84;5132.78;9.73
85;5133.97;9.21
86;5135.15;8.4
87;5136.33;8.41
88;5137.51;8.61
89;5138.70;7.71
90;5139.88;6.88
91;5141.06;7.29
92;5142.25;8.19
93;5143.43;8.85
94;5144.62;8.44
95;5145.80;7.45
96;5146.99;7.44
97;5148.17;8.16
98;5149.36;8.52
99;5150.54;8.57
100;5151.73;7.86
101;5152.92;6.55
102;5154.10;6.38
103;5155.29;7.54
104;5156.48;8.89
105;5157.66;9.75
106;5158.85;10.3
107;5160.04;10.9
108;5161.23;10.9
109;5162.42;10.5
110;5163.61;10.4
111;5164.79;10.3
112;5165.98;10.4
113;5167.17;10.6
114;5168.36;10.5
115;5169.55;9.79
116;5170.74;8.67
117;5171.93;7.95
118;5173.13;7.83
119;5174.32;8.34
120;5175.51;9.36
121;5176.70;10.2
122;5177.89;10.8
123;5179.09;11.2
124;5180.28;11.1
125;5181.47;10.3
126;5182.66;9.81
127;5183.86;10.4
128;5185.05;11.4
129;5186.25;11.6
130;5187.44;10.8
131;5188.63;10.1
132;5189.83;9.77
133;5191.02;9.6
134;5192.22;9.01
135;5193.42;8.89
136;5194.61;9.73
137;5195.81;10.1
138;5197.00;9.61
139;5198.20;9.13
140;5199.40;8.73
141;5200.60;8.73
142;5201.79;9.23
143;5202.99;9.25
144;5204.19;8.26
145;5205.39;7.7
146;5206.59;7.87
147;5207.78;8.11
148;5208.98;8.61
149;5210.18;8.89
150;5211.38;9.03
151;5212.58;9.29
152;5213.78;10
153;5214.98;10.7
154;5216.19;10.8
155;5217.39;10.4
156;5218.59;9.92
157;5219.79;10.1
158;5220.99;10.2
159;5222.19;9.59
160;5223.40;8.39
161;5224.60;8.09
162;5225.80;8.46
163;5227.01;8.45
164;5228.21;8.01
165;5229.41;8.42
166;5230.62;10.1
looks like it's 2.5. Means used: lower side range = 9.83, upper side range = 9.77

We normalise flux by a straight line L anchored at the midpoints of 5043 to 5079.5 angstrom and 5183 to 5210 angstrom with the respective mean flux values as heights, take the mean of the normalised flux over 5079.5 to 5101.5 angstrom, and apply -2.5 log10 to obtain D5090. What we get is -0.08 mag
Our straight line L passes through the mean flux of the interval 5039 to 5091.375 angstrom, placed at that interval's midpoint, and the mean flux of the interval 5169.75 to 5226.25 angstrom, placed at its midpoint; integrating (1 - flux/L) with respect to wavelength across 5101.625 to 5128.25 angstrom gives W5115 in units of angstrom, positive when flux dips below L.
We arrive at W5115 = -1.0 angstrom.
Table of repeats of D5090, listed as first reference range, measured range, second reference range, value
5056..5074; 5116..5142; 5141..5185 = 0.00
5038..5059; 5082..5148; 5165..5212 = -0.01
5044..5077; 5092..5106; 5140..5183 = -0.09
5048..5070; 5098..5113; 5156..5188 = -0.01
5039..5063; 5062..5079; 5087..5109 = 0.05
